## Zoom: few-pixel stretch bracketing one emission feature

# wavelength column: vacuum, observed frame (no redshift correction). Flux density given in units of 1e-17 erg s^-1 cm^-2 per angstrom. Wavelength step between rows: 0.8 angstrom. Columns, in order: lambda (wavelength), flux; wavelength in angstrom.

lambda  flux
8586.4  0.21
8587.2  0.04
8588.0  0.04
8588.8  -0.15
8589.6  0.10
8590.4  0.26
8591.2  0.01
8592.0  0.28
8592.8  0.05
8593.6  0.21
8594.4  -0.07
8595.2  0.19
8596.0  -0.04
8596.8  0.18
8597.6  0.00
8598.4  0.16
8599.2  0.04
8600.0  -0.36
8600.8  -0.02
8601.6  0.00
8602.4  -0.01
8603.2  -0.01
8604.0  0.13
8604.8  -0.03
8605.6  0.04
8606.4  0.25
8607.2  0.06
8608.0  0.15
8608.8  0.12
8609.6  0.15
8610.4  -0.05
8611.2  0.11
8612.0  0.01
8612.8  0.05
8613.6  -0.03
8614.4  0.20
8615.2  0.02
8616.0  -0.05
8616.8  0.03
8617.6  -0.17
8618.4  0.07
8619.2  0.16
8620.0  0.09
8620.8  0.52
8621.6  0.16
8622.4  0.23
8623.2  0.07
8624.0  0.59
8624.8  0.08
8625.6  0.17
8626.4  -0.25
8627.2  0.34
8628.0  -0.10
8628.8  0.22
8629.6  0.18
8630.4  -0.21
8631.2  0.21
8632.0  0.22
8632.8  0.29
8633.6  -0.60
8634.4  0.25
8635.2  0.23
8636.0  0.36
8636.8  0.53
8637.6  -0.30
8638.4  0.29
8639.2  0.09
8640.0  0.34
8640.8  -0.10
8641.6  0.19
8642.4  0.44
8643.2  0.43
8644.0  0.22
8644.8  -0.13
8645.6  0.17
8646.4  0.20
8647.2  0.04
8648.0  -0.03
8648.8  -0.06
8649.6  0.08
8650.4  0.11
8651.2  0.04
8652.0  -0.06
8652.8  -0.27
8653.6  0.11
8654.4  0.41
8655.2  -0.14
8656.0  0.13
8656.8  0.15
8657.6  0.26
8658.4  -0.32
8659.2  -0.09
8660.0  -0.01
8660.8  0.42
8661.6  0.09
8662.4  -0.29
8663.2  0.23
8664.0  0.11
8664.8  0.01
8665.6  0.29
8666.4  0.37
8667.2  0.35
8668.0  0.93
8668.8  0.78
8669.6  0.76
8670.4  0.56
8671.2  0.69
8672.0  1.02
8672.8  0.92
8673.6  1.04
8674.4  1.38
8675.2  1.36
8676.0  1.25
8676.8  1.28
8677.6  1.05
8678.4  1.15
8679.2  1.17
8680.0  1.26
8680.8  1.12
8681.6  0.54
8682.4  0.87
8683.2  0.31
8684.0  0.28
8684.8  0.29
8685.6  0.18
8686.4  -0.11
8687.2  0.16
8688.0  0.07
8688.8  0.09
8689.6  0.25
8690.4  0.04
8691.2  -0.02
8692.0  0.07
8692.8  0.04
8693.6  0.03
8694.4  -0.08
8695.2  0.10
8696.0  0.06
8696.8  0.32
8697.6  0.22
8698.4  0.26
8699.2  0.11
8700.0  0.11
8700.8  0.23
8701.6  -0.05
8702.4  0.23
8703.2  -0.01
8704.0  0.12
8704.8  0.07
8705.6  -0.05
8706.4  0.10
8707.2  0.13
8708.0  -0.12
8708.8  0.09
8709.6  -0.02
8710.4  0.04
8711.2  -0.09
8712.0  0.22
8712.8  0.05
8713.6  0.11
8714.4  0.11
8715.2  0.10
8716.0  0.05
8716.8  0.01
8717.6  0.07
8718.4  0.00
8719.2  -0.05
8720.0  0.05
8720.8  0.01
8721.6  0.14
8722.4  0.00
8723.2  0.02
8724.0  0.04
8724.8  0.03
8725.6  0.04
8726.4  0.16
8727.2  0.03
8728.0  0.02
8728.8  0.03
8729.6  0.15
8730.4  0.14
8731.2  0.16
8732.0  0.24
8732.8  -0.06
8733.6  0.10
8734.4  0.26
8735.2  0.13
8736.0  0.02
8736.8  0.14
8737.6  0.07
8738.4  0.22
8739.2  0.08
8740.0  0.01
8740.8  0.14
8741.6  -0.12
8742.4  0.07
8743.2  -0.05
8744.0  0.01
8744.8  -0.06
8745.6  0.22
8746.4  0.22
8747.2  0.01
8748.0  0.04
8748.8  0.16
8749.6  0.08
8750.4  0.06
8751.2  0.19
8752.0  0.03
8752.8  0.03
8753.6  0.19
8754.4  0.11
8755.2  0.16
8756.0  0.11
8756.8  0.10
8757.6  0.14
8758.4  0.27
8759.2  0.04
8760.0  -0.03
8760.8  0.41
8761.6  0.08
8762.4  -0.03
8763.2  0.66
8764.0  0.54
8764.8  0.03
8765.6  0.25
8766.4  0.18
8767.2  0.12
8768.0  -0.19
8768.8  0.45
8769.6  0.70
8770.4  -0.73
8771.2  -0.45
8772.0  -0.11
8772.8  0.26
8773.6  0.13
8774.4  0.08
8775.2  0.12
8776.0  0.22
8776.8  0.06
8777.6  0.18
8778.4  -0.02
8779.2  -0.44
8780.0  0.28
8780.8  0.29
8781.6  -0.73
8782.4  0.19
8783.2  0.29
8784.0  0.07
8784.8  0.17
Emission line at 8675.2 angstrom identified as [O II]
